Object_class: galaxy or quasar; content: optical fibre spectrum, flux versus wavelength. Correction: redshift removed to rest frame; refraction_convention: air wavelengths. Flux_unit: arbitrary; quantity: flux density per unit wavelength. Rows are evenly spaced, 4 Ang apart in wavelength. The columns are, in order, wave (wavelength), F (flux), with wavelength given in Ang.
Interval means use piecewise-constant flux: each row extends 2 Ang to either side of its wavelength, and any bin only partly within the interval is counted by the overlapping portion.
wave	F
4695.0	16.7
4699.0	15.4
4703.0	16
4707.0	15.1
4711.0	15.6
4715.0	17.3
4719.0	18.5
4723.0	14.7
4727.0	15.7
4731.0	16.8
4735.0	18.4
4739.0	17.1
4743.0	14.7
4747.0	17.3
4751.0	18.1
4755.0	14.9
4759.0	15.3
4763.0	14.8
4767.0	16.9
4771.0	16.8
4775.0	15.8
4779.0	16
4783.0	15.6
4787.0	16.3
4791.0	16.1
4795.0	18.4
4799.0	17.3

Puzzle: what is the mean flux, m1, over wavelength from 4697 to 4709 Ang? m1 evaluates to 15.5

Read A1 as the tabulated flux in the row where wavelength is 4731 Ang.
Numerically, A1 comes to 16.8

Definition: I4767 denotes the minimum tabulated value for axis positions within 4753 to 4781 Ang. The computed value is 14.8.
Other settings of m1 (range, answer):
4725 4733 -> 16.2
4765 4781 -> 16.4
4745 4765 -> 16.1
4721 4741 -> 16.5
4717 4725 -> 16.6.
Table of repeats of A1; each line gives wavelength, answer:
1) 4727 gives 15.7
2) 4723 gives 14.7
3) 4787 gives 16.3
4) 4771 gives 16.8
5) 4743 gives 14.7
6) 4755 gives 14.9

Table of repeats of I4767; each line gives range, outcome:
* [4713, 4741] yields 14.7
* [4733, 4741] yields 17.1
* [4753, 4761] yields 14.9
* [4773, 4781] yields 15.8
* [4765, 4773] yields 16.8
